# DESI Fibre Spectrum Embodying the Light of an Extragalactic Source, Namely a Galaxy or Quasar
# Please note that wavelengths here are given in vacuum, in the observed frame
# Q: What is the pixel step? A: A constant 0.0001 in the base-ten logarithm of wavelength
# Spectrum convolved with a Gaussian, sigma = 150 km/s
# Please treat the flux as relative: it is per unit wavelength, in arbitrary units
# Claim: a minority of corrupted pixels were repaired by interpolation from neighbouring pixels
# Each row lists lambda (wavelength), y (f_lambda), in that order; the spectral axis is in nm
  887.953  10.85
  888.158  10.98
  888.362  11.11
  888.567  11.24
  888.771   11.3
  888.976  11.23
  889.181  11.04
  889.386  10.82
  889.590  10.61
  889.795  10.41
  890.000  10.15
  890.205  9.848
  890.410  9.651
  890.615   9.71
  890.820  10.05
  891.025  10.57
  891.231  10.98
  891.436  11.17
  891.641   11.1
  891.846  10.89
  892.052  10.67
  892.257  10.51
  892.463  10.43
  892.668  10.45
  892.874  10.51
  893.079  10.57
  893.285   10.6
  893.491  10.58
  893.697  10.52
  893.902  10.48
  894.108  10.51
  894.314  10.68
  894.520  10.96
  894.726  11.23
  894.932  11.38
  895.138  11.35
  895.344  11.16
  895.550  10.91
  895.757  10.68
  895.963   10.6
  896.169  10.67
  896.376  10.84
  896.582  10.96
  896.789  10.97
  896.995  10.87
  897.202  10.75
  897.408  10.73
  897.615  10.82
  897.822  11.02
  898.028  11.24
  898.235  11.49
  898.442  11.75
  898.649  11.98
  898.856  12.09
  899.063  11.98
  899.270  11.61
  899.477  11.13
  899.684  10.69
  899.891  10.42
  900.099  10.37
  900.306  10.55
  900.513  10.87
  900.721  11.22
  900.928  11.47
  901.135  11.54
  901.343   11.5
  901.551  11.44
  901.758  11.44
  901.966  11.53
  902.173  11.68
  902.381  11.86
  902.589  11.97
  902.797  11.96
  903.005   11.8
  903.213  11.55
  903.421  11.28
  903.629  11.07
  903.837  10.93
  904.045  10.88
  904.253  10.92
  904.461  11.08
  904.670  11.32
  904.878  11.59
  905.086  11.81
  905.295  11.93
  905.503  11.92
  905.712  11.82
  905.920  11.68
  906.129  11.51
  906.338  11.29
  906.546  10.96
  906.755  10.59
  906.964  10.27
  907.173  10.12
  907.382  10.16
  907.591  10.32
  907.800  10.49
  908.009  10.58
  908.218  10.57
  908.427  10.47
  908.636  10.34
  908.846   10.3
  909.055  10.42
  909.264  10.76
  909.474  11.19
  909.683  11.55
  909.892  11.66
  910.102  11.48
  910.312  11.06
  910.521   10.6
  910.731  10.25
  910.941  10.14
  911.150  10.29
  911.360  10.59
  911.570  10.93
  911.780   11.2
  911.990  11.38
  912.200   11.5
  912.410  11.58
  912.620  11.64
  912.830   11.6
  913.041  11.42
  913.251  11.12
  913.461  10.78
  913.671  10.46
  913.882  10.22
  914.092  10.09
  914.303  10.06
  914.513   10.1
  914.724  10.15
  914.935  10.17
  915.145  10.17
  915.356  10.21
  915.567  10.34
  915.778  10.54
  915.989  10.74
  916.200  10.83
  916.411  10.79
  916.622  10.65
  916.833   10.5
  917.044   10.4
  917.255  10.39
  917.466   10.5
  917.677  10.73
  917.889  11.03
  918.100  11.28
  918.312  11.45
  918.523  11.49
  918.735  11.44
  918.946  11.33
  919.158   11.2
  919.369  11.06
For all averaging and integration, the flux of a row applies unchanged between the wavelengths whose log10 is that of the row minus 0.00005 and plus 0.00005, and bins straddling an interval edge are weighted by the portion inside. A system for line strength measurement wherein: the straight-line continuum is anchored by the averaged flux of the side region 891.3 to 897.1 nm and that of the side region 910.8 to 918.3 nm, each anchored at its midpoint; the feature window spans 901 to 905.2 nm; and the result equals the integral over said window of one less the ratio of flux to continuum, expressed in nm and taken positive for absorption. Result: -0.274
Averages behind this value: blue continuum 10.8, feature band 11.5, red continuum 10.7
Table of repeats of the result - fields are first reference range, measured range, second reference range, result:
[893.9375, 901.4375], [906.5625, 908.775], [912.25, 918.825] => 0.10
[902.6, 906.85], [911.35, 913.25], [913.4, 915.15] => -0.16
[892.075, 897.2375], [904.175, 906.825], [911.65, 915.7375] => -0.17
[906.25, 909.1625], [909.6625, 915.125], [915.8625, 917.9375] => -0.13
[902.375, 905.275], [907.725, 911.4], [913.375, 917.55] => 0.07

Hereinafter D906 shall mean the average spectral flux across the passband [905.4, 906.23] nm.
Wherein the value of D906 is 11.7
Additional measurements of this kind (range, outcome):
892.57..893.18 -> 10.5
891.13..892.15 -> 11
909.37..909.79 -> 11.4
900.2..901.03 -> 11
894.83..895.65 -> 11.2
